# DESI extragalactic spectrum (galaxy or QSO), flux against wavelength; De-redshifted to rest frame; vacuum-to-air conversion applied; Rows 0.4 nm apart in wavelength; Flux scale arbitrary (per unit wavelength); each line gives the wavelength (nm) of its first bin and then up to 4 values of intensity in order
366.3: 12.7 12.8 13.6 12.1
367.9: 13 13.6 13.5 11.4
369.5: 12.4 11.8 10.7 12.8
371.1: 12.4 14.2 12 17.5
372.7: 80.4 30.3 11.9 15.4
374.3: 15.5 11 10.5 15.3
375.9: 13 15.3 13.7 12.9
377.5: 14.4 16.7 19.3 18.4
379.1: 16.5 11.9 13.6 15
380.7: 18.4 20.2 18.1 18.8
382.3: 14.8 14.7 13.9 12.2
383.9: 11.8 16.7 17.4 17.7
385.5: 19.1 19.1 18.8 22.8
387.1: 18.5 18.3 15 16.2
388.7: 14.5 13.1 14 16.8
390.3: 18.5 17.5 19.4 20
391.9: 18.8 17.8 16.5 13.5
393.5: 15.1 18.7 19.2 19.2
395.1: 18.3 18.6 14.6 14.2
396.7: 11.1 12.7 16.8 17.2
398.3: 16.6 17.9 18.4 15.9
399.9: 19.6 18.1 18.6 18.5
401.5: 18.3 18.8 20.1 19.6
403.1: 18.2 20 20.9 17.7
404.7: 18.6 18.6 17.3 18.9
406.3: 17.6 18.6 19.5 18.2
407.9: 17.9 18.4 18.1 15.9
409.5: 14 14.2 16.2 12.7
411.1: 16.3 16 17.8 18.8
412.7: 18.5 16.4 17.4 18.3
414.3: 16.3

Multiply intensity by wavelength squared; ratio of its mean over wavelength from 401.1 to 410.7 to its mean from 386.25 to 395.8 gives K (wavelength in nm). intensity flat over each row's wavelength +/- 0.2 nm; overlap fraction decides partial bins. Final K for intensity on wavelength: 1.1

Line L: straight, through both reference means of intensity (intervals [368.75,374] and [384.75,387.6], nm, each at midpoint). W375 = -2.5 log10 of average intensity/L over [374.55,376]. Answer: 0.48 mag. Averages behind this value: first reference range 19.4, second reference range 19.1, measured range 12.5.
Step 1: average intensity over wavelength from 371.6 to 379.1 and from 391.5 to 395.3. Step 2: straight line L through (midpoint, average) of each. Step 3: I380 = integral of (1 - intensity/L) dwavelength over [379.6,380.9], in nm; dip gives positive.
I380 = 0.22 nm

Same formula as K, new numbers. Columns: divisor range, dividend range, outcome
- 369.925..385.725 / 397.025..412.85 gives 1.20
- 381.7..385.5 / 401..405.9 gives 1.35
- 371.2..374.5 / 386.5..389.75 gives 0.74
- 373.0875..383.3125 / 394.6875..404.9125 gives 1.27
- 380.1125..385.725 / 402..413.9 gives 1.23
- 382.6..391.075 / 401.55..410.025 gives 1.21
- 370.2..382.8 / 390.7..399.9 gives 1.07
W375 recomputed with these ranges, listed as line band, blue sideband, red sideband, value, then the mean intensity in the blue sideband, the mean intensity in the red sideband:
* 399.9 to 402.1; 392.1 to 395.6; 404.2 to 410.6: -0.070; 17.4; 17.4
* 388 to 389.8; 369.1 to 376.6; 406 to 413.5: 0.188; 17.7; 17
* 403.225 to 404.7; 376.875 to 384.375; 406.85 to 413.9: -0.164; 15.7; 16.9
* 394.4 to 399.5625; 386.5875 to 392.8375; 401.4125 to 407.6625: 0.107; 17.3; 18.8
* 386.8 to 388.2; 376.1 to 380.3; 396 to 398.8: -0.160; 15.3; 15.1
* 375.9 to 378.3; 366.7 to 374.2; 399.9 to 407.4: 0.197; 17.6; 18.8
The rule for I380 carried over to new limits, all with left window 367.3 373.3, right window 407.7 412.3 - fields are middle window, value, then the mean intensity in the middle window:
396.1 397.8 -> 0.31 nm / 13.9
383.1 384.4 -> 0.32 nm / 13.4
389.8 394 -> -0.05 nm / 17.5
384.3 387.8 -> -0.22 nm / 18.7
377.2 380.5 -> 0.44 nm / 15.6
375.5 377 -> 0.34 nm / 14.1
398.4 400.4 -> -0.12 nm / 17.9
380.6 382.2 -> -0.07 nm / 18.7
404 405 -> -0.11 nm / 18.5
